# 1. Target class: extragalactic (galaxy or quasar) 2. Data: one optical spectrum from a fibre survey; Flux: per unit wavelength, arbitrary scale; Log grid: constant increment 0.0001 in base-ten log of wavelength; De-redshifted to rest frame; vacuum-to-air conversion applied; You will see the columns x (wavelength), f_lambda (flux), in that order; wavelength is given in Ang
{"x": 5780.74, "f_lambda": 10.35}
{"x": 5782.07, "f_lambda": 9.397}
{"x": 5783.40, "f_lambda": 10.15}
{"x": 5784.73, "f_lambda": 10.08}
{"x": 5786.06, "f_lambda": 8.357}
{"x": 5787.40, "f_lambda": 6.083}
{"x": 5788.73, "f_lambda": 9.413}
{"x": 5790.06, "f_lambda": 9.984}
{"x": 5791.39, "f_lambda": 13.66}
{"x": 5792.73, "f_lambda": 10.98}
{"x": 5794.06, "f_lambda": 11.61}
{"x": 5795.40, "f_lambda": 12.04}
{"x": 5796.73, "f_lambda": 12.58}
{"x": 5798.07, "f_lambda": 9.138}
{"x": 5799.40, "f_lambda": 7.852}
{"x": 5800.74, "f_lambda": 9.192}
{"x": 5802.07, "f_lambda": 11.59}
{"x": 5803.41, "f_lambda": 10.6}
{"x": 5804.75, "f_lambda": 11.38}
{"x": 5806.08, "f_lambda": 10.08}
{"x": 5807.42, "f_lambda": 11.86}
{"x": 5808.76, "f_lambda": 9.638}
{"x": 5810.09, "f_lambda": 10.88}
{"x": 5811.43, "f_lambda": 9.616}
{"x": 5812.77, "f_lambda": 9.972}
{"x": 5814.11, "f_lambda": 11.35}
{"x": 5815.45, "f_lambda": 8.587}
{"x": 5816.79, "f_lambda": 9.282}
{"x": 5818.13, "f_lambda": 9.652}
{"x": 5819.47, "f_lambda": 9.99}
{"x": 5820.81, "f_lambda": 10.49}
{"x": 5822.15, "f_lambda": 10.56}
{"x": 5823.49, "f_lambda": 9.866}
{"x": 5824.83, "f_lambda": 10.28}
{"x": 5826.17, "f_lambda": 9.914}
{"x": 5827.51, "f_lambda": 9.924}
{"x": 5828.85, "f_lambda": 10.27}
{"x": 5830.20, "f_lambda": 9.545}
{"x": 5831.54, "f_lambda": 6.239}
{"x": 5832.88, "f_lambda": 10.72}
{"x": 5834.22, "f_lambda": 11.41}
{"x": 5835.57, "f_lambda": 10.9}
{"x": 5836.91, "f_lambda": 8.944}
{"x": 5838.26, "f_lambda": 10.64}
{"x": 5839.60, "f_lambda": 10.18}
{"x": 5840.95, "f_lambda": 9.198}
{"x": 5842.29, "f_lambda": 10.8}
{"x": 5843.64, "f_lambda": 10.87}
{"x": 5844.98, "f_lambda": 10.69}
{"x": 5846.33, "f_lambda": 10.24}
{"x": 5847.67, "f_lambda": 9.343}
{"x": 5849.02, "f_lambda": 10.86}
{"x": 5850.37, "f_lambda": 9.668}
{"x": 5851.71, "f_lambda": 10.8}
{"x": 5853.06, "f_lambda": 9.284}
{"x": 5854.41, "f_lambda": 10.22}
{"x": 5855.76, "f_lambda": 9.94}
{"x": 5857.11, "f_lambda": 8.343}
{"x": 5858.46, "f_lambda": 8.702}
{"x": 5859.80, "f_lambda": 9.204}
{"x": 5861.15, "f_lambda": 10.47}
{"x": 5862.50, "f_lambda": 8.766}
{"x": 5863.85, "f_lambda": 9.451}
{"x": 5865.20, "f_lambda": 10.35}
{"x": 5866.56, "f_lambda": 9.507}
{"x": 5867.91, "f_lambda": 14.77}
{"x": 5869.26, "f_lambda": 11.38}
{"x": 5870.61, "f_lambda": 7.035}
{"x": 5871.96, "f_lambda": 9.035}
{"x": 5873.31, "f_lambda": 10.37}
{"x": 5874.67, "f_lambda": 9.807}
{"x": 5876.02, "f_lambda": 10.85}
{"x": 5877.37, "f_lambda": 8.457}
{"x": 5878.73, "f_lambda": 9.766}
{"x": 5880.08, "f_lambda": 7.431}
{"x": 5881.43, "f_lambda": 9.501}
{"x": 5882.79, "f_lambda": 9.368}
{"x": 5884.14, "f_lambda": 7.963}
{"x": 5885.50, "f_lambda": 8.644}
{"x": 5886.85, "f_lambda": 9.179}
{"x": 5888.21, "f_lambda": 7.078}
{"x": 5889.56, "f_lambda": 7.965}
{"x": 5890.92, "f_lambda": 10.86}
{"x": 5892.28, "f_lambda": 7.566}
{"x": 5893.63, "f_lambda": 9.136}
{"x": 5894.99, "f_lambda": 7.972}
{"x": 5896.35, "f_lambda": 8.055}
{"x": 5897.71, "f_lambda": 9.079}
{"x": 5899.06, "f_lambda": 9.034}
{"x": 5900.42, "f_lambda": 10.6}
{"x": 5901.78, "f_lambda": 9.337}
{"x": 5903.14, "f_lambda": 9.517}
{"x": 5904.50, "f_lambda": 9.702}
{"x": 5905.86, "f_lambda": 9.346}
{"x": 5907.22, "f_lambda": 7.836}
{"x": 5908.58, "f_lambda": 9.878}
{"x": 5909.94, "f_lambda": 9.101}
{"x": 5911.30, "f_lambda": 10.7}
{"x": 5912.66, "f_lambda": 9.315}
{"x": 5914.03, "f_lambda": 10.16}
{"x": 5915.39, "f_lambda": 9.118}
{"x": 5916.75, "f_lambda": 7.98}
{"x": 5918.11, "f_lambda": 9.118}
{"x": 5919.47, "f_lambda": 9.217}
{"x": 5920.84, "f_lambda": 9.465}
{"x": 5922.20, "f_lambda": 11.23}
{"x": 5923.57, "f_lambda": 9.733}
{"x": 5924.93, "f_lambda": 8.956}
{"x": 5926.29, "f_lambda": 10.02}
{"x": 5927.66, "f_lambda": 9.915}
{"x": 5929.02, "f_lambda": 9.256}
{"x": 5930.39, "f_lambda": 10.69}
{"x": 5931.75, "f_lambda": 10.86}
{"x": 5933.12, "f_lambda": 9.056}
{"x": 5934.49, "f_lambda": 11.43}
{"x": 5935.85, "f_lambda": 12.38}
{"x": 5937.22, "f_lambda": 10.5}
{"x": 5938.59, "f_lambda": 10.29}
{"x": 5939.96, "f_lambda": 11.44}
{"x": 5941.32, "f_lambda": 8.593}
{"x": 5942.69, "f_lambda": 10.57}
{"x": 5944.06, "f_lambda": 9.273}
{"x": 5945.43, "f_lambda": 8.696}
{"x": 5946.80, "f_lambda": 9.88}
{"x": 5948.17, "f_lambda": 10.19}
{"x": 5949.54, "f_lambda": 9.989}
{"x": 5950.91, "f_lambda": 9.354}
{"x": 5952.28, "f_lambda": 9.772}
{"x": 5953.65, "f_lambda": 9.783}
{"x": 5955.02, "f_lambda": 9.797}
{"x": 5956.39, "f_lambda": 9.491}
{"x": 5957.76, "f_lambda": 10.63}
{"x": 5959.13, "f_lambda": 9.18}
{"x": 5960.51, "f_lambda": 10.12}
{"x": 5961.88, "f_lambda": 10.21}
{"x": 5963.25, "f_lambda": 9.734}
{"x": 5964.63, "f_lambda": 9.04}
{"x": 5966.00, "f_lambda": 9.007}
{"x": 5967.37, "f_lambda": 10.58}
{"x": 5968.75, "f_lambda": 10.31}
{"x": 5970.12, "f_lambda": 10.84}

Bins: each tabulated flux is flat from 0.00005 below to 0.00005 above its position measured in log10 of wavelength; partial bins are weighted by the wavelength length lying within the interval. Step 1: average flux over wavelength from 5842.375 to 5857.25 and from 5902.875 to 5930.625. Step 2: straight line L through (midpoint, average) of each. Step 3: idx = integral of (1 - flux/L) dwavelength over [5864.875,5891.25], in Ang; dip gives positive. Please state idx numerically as 1.2 Ang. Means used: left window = 10.1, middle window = 9.43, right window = 9.52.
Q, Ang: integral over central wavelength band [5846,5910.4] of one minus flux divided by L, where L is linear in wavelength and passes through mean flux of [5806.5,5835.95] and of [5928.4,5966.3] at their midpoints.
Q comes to 4.0 Ang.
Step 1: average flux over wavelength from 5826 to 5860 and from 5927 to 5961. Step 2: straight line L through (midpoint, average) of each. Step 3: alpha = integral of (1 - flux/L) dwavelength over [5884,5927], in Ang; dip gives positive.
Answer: 3.52 Ang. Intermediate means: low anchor 9.89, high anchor 10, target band 9.17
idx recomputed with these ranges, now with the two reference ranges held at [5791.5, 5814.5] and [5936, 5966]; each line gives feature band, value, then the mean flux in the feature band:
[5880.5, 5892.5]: 1.78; 8.69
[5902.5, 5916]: 0.83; 9.47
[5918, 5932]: 0.20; 9.86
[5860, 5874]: 0.32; 10.1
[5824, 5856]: 1.32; 10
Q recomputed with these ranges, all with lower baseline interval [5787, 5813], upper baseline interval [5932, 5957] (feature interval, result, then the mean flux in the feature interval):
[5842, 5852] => -0.1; 10.4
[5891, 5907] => 1.7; 9.07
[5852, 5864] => 1.0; 9.42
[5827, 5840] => 0.6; 9.87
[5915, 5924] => 0.6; 9.41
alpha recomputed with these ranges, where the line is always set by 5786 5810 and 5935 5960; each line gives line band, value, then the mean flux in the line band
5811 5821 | 0.49 Ang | 9.84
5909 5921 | 0.87 Ang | 9.36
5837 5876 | 0.94 Ang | 9.99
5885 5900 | 2.24 Ang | 8.63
